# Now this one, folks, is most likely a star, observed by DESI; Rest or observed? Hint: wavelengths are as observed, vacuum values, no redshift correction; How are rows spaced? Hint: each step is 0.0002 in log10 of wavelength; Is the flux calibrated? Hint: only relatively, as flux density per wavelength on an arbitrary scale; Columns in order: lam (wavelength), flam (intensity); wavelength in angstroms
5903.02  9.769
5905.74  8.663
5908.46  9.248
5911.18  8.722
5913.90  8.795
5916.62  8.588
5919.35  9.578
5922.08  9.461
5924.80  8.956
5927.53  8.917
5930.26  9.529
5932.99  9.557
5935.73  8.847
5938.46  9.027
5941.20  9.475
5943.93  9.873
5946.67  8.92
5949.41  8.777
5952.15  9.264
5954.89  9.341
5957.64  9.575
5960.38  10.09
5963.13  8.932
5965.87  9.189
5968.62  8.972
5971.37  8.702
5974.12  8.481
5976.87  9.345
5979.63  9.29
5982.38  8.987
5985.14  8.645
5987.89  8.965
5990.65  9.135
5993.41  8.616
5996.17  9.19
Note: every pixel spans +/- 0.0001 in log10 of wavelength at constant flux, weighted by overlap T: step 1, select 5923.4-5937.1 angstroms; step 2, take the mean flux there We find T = 9.17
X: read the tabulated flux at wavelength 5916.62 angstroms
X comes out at 8.588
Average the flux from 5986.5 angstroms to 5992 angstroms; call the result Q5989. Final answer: 9.06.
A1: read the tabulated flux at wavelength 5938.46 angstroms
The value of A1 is 9.027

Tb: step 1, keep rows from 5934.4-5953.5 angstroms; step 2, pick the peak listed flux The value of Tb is 9.873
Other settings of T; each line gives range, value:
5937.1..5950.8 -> 9.21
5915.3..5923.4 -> 9.2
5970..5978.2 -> 8.84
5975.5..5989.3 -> 9.05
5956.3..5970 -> 9.35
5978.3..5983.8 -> 9.13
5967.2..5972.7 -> 8.84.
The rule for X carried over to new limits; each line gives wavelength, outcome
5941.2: 9.475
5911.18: 8.722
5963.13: 8.932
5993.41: 8.616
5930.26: 9.529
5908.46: 9.248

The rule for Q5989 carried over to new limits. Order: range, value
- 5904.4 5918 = 8.81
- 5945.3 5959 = 9.17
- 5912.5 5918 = 8.7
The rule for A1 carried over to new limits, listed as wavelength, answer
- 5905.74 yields 8.663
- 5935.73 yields 8.847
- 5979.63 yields 9.29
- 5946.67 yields 8.92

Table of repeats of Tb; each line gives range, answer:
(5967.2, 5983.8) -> 9.345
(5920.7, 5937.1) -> 9.557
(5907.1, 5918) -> 9.248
